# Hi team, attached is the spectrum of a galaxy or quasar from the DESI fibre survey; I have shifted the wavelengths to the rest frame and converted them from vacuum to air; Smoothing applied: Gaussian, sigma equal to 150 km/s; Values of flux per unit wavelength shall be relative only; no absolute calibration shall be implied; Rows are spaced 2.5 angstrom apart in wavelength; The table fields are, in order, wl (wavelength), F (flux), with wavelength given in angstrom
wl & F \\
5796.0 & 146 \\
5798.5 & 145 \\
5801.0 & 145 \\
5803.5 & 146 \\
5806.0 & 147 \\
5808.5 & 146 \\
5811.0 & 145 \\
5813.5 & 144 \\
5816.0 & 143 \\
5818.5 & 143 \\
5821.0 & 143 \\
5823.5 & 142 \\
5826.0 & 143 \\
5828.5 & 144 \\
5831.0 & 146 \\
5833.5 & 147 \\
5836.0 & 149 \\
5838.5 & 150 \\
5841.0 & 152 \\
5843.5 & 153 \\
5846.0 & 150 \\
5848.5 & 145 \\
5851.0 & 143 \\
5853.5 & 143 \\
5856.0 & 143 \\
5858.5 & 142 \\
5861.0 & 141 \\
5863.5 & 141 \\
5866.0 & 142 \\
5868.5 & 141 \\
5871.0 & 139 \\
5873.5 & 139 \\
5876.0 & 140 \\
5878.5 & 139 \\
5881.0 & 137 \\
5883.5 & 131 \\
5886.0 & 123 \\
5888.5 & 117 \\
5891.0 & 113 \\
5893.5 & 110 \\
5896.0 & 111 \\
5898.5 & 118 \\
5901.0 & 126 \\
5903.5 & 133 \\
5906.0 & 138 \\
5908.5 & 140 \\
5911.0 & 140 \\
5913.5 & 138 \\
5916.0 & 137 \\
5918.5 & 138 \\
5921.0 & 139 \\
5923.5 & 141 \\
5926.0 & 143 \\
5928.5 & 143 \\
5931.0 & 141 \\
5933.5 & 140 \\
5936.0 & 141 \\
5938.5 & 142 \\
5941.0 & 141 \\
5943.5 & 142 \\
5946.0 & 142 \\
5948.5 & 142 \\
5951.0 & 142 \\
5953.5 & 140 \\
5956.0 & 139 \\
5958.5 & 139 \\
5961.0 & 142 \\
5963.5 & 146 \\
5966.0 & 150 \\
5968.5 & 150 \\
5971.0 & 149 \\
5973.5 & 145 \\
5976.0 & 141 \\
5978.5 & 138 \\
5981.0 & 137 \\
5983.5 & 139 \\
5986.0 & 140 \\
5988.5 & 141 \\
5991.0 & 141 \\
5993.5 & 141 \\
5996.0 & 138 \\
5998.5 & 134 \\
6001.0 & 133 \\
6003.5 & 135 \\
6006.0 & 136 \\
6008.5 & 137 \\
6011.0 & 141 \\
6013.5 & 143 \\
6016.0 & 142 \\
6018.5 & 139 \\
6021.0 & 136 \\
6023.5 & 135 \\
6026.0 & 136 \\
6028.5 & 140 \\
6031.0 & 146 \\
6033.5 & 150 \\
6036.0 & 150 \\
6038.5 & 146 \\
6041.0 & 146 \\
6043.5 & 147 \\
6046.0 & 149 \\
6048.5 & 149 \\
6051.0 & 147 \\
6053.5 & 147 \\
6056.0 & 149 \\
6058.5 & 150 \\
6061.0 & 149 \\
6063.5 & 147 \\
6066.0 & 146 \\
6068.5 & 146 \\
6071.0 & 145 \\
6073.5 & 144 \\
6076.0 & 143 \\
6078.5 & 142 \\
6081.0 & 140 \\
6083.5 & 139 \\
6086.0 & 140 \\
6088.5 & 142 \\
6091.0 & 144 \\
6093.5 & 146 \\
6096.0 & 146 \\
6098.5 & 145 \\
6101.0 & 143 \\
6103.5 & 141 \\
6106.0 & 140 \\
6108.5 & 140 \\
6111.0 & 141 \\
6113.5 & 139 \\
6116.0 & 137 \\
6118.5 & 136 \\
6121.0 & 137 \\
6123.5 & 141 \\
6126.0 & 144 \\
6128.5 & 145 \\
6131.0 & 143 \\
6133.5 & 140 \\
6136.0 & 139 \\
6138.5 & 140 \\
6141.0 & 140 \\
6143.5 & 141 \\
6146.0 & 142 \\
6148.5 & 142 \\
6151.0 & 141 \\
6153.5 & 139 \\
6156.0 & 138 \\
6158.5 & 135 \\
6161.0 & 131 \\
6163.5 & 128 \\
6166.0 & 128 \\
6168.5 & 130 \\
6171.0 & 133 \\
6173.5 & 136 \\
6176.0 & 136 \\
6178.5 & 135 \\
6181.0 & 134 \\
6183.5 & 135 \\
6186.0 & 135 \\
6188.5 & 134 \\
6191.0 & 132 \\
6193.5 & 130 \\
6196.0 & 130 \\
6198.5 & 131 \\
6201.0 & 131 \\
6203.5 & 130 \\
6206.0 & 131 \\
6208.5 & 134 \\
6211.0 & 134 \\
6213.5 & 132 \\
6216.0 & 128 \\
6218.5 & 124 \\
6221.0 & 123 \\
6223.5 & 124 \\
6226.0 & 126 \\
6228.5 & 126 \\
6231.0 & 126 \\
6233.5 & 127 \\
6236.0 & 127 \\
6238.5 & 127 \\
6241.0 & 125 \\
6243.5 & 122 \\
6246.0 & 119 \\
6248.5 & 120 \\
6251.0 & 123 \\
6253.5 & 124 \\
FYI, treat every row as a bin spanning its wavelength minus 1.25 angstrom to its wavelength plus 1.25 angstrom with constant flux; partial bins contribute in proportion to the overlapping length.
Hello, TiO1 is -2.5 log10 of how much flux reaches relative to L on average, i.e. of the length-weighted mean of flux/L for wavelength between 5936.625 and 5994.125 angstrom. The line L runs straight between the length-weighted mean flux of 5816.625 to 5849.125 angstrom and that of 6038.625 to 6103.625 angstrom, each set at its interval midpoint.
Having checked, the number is 0.03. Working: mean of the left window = 147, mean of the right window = 145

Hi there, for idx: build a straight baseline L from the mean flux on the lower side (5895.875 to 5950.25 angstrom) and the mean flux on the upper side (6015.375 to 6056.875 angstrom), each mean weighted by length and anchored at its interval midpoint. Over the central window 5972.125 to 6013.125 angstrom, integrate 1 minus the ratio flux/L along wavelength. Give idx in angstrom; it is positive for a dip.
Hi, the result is 0.89 angstrom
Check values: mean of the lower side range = 138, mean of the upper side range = 144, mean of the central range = 139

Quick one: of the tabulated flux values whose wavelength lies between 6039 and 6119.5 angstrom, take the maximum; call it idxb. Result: 150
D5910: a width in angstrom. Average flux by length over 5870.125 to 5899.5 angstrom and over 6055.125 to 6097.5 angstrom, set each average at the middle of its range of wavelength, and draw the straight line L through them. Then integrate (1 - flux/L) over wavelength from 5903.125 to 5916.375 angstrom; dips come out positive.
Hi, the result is -1.0 angstrom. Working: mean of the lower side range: 126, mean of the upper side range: 145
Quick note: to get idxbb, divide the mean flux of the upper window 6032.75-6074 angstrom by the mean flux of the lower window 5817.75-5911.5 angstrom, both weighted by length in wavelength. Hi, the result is 1.1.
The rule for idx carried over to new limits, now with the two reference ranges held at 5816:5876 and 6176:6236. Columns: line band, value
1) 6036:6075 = -3.2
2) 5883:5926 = 3.8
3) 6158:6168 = 0.1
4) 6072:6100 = -1.7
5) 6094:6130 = -2.0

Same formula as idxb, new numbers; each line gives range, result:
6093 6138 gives 146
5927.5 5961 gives 143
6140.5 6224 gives 142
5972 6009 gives 145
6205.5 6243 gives 134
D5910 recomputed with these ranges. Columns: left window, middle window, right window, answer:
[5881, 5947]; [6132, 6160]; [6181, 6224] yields -1.8 angstrom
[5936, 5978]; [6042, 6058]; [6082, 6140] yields -0.7 angstrom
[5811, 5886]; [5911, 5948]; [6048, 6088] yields 0.8 angstrom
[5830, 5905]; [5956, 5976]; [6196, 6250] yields -1.6 angstrom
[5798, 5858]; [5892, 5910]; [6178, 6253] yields 2.2 angstrom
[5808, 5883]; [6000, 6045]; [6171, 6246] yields -1.4 angstrom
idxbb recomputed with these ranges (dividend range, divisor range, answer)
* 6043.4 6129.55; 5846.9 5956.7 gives 1.05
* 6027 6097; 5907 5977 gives 1.03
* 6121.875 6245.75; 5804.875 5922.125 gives 0.96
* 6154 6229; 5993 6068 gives 0.92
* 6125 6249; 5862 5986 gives 0.97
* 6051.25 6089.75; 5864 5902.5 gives 1.12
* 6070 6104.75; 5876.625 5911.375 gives 1.13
